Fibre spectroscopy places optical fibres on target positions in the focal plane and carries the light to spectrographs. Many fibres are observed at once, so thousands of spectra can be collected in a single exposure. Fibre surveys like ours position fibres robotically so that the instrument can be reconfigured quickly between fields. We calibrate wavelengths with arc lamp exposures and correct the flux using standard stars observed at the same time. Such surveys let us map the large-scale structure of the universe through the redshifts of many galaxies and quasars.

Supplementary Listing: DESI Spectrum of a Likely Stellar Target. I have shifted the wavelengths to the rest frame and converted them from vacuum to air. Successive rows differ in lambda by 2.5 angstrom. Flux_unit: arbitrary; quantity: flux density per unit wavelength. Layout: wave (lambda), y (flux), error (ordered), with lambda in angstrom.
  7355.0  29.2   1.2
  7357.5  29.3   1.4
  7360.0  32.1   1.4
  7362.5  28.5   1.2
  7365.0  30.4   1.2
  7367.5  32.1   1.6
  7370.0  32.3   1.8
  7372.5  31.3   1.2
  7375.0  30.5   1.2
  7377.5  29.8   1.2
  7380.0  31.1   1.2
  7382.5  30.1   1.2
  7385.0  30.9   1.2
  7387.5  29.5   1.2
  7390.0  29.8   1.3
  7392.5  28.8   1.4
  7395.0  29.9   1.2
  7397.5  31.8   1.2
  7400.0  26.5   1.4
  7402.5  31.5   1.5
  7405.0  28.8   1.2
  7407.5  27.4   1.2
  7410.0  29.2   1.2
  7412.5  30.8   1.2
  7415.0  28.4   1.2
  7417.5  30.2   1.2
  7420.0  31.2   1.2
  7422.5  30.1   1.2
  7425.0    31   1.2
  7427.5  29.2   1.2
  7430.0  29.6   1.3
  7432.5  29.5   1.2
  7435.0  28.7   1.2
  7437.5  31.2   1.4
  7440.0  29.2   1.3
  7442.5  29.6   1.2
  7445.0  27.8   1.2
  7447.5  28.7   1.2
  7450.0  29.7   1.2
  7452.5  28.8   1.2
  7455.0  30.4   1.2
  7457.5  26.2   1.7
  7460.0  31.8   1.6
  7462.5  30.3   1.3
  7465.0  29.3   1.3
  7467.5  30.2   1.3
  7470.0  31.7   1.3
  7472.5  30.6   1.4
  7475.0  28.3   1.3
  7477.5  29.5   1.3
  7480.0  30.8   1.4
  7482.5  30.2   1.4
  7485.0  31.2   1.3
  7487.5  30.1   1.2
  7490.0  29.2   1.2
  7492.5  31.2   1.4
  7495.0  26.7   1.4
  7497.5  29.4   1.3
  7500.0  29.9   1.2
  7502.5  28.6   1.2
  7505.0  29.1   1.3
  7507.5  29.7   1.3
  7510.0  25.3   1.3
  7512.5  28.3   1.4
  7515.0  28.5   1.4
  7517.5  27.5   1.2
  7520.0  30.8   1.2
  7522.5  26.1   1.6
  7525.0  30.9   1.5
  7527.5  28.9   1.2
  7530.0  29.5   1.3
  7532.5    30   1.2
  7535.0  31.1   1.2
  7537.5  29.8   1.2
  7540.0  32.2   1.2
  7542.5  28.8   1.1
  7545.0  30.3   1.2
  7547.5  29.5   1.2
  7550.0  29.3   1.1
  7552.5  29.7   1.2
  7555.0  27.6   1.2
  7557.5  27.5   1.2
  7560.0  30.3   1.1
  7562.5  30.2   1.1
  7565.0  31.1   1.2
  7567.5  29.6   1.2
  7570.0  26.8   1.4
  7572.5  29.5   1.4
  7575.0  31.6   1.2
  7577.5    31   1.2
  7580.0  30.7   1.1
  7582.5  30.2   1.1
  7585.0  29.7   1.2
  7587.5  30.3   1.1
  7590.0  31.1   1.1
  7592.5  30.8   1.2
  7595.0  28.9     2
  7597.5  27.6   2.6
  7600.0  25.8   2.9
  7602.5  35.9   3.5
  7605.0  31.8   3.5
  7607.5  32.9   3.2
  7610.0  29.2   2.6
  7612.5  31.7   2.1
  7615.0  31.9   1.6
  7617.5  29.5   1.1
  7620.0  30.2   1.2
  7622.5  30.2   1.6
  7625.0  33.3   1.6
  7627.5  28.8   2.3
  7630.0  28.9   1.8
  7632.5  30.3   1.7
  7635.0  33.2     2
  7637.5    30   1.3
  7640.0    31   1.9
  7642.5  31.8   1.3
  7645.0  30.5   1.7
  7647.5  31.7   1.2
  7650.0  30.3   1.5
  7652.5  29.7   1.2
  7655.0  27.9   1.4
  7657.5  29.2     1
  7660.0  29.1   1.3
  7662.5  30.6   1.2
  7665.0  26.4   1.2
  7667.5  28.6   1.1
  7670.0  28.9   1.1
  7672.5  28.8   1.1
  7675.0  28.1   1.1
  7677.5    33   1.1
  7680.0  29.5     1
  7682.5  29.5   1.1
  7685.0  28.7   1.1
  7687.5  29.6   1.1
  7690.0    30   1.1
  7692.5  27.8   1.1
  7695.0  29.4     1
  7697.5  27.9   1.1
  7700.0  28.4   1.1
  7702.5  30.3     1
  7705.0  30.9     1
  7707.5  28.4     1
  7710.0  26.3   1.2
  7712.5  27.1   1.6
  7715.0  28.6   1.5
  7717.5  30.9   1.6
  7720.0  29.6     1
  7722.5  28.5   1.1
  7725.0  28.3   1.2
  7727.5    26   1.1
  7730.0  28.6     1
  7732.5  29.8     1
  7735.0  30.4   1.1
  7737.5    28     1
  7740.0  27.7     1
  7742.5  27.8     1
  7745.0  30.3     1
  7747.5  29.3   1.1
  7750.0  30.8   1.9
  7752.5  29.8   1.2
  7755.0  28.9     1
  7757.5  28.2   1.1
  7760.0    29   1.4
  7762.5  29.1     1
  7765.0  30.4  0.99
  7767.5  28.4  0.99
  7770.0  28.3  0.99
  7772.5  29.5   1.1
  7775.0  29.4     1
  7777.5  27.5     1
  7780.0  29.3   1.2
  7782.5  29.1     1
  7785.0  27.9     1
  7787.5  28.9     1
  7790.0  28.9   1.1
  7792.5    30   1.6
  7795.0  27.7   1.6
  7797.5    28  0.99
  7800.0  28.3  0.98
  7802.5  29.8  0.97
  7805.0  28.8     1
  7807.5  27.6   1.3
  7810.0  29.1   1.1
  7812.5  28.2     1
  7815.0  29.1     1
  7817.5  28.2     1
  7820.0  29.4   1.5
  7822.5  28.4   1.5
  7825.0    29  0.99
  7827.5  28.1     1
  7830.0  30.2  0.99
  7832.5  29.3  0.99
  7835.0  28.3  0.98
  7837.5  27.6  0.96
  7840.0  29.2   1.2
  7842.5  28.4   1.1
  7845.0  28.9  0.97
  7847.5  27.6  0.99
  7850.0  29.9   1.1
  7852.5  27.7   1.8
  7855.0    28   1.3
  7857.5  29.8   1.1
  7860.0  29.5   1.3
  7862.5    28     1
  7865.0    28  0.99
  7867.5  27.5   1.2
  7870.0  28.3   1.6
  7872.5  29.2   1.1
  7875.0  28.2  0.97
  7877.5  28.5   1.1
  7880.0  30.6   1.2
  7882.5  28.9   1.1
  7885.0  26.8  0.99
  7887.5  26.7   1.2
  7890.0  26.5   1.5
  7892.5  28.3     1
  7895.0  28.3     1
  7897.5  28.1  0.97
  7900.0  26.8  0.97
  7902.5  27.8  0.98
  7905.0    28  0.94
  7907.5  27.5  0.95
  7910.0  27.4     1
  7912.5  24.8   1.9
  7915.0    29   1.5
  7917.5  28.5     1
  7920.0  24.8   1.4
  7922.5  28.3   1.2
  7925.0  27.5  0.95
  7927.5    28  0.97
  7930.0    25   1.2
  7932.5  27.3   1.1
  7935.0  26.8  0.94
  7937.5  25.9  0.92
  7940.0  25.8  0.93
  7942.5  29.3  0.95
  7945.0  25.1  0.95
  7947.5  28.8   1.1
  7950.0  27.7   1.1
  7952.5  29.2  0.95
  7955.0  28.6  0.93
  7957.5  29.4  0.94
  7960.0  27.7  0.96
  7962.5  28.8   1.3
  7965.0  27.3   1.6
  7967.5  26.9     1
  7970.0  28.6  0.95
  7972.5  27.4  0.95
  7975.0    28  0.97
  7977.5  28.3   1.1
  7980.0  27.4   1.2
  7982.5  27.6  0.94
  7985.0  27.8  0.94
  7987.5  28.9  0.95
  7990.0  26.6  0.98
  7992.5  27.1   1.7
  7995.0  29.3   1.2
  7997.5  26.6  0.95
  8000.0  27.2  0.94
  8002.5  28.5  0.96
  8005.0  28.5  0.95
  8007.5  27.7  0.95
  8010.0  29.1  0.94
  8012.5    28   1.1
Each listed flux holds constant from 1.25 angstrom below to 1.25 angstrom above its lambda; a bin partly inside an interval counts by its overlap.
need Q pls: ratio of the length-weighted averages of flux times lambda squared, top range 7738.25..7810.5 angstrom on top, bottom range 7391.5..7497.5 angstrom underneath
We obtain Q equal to 1.06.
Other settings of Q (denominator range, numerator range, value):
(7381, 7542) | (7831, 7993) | 1.06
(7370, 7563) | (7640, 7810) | 1.05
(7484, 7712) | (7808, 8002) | 1.02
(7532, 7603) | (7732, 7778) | 1.02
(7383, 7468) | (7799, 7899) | 1.08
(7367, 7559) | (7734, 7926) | 1.06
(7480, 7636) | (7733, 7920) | 1.02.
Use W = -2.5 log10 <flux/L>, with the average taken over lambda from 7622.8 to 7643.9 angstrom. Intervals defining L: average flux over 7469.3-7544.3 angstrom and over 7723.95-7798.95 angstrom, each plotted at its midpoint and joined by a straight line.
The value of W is -0.06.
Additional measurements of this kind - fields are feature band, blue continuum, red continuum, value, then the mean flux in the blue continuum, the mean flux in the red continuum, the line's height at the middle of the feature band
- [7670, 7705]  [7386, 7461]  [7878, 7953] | -0.04 mag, 29.5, 27.4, 28.4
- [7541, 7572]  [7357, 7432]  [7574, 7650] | 0.05 mag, 30.1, 30.7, 30.5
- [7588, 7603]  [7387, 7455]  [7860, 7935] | -0.03 mag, 29.5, 27.7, 28.9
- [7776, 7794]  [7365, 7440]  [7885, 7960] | -0.03 mag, 30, 27.4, 28.1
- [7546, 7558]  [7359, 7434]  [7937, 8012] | 0.02 mag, 30.1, 27.9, 29.5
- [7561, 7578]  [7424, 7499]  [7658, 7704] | -0.02 mag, 29.7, 29.2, 29.4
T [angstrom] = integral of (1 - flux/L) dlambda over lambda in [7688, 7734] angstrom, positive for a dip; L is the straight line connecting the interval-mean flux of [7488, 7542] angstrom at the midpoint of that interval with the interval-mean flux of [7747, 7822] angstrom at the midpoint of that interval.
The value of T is 0.4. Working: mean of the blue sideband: 29.2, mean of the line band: 28.7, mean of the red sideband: 28.9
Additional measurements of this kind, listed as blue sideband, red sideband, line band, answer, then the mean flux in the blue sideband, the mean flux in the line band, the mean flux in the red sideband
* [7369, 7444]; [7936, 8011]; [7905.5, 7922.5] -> 0.6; 29.9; 27.1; 27.8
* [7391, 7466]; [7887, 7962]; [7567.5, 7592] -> -1.0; 29.5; 30.1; 27.5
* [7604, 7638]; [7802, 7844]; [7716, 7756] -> 0.8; 30.9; 29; 28.7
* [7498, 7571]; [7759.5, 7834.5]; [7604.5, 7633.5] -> -1.6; 29.2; 30.7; 28.8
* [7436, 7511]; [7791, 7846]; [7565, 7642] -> -3.3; 29.5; 30.4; 28.7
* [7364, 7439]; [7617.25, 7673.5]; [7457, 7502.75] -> 0.3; 30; 29.8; 30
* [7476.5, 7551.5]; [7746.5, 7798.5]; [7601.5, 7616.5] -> -1.5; 29.4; 32.1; 29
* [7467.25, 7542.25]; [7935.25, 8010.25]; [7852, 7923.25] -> 0.5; 29.5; 27.9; 27.8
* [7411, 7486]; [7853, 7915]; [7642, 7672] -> -0.6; 29.8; 29.5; 28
